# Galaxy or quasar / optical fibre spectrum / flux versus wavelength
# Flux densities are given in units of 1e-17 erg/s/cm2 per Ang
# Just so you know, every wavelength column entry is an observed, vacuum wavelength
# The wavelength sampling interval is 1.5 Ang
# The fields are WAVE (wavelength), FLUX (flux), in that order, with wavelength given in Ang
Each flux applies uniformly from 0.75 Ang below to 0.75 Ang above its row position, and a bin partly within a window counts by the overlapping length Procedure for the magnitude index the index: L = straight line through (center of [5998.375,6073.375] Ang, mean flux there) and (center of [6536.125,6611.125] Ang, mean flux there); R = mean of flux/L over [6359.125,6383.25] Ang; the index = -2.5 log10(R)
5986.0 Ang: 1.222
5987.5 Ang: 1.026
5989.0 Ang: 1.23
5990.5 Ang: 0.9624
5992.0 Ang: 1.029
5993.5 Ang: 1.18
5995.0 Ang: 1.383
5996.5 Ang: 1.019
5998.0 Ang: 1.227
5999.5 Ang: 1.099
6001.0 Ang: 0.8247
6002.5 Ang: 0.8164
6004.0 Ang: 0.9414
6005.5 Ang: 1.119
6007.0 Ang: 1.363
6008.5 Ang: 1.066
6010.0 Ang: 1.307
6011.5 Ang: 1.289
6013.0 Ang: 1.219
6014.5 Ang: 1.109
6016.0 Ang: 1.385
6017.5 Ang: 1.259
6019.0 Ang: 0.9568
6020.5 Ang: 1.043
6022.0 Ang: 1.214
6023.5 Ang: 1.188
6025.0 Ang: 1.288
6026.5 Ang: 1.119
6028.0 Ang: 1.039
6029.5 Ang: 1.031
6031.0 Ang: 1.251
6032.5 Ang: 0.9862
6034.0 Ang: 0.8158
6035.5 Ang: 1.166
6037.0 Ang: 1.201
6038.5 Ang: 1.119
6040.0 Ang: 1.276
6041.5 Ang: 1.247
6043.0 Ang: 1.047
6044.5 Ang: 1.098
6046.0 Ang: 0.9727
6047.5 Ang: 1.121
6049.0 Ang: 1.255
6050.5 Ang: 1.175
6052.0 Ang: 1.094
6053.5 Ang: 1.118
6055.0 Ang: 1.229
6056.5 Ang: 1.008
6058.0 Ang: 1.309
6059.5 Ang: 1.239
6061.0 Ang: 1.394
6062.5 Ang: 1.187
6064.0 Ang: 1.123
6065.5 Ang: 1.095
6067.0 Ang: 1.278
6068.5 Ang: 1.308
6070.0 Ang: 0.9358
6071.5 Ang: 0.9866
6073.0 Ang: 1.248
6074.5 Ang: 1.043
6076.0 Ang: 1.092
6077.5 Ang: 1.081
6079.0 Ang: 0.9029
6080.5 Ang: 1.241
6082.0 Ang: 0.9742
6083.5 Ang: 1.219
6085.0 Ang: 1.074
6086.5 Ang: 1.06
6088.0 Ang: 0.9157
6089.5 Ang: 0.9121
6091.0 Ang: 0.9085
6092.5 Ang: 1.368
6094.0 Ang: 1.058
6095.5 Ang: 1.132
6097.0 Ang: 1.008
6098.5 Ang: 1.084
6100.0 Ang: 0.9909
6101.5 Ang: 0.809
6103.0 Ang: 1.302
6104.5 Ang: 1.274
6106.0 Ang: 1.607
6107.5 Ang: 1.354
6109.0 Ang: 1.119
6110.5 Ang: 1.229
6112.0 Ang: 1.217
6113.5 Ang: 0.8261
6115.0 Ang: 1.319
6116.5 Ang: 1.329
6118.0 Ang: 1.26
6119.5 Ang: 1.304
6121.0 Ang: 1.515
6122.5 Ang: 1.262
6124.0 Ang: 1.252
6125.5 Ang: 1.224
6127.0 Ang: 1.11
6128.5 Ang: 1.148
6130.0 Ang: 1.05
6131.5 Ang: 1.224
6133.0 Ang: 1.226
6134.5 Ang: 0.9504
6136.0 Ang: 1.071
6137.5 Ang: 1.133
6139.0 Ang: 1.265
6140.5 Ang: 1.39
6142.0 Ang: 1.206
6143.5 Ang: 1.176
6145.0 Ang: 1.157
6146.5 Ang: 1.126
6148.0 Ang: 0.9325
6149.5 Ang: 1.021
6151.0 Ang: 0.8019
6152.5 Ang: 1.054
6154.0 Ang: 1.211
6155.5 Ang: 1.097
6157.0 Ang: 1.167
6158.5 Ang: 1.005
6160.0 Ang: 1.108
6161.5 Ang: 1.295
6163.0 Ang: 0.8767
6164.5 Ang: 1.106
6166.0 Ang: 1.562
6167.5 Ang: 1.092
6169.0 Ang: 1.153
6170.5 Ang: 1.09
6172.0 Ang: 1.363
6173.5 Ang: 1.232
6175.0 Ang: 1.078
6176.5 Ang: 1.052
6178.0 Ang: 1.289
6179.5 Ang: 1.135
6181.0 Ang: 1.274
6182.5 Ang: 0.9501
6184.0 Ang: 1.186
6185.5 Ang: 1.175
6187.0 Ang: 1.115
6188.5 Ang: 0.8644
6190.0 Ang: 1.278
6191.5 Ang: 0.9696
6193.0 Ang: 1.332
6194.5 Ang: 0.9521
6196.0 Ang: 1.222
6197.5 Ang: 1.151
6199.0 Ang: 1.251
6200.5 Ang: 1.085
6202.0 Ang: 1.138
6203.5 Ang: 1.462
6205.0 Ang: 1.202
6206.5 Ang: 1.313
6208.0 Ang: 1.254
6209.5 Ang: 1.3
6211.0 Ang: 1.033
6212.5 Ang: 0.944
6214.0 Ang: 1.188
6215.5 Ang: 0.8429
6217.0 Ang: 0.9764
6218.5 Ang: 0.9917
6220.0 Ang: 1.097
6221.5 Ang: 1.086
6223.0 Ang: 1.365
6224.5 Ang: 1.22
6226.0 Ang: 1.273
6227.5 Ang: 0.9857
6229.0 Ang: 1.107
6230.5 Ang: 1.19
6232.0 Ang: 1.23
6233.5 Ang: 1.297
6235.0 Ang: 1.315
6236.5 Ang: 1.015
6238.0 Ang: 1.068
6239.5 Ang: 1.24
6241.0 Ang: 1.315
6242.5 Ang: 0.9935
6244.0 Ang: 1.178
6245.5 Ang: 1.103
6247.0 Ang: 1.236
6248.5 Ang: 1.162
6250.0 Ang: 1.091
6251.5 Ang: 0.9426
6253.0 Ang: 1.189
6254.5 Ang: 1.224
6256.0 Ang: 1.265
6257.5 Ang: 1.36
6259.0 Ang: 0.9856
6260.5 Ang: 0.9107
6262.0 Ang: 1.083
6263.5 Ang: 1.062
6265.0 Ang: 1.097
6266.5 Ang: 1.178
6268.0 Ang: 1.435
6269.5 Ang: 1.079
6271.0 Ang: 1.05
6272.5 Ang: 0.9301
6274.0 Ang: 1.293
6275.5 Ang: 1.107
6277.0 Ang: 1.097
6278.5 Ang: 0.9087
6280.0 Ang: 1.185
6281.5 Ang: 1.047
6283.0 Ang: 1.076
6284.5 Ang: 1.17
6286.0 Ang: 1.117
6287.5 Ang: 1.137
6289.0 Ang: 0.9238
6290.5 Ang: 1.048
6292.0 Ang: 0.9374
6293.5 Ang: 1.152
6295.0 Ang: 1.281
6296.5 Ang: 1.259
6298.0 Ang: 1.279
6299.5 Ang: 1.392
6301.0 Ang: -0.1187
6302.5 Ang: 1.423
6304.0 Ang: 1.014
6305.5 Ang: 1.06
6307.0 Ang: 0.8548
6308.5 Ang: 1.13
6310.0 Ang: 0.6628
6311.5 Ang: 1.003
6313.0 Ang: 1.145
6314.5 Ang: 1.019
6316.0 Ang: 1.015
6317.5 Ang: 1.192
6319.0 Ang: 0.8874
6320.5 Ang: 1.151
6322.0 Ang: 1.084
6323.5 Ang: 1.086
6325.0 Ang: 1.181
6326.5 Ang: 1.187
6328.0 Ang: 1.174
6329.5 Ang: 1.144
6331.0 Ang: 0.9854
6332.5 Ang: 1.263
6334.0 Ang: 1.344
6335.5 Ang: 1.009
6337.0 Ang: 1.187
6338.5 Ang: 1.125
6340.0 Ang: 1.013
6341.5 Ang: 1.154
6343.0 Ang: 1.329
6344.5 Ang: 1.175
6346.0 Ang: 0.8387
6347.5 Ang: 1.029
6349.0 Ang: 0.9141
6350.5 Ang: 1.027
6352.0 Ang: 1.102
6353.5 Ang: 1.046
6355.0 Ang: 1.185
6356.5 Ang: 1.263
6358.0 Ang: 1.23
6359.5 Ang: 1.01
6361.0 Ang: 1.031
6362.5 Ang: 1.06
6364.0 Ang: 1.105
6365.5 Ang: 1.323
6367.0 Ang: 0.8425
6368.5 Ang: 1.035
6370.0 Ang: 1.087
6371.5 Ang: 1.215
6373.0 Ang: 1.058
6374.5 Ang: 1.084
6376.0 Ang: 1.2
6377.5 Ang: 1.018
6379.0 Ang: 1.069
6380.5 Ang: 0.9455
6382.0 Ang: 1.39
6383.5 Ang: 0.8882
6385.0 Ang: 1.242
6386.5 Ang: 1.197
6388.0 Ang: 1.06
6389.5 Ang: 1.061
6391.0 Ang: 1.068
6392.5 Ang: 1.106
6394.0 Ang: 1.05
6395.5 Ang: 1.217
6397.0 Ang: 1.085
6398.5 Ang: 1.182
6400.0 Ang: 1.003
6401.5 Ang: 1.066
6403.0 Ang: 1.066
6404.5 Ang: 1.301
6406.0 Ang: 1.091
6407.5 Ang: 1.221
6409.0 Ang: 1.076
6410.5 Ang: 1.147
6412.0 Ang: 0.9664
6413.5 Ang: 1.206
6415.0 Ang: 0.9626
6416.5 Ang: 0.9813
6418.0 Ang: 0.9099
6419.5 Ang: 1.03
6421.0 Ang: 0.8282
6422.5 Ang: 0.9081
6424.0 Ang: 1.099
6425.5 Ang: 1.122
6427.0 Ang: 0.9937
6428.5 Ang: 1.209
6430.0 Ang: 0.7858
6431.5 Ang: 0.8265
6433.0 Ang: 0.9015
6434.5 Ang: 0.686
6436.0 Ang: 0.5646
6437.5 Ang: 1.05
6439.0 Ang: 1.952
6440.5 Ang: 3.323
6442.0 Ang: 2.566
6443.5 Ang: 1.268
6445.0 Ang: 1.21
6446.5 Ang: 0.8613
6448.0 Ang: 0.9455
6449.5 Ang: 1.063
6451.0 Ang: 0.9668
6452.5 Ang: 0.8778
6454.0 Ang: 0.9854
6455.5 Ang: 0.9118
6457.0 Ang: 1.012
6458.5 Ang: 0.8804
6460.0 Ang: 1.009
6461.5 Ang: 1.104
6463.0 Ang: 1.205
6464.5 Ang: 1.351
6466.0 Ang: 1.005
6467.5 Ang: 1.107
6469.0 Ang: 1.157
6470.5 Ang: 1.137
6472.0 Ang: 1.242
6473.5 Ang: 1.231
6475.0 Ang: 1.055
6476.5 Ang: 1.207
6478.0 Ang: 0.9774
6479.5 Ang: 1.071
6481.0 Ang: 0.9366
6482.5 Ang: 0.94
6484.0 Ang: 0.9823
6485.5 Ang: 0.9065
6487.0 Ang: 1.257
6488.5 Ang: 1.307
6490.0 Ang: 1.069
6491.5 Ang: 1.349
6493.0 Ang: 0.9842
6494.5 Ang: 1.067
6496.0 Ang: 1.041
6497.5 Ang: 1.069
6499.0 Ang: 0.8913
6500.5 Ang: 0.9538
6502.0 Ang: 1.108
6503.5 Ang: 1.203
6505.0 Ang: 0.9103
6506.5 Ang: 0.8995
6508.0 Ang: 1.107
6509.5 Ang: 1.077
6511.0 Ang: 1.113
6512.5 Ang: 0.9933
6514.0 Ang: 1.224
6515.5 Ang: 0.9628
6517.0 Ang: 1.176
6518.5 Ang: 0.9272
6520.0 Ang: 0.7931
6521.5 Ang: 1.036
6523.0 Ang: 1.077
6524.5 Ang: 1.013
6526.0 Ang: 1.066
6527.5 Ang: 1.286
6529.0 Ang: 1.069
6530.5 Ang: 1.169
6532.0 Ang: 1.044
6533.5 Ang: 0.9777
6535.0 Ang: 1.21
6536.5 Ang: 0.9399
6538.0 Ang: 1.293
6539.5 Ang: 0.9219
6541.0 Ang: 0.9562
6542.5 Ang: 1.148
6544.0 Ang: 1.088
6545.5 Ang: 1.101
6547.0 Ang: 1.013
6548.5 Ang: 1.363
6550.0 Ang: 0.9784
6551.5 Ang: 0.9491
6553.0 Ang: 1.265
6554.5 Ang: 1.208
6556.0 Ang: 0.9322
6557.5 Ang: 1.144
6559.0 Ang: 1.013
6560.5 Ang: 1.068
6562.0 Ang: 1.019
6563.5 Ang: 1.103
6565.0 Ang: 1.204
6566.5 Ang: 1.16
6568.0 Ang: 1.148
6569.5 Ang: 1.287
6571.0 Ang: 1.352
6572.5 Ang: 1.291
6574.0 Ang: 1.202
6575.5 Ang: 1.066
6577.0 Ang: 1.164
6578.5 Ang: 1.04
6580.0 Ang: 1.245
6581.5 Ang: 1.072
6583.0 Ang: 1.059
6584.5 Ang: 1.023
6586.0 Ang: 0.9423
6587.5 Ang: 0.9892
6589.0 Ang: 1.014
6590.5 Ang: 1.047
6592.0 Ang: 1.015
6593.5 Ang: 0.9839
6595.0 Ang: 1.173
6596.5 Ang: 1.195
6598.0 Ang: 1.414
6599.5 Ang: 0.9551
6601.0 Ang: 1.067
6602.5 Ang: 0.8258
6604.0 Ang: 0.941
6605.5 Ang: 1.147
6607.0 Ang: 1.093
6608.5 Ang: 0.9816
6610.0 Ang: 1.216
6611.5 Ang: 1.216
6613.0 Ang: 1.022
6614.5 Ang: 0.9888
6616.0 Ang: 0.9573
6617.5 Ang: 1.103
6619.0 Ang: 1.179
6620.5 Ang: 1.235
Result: 0.02 mag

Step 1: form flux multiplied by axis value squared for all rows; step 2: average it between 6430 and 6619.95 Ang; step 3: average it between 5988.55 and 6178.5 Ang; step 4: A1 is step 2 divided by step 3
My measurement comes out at 1.11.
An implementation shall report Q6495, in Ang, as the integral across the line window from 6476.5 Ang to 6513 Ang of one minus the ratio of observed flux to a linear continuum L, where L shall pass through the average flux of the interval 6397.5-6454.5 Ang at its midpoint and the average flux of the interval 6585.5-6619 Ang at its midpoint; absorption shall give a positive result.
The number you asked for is 1.8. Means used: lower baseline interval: 1.14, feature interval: 1.05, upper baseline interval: 1.06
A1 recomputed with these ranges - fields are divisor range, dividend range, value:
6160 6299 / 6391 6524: 1.03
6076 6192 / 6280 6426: 1.02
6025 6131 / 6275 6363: 1.02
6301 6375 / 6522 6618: 1.09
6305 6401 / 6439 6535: 1.08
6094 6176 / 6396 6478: 1.07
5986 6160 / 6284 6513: 1.07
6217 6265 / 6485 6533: 1.01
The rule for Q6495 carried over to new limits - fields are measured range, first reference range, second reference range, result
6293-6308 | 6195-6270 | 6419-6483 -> 1.1 Ang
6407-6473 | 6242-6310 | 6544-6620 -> -1.9 Ang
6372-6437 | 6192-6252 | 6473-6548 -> 3.2 Ang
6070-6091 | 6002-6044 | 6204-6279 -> 1.7 Ang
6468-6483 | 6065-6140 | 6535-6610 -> 0.1 Ang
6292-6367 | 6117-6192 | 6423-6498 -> 3.8 Ang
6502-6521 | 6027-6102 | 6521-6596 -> 1.1 Ang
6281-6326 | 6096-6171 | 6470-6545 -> 2.6 Ang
